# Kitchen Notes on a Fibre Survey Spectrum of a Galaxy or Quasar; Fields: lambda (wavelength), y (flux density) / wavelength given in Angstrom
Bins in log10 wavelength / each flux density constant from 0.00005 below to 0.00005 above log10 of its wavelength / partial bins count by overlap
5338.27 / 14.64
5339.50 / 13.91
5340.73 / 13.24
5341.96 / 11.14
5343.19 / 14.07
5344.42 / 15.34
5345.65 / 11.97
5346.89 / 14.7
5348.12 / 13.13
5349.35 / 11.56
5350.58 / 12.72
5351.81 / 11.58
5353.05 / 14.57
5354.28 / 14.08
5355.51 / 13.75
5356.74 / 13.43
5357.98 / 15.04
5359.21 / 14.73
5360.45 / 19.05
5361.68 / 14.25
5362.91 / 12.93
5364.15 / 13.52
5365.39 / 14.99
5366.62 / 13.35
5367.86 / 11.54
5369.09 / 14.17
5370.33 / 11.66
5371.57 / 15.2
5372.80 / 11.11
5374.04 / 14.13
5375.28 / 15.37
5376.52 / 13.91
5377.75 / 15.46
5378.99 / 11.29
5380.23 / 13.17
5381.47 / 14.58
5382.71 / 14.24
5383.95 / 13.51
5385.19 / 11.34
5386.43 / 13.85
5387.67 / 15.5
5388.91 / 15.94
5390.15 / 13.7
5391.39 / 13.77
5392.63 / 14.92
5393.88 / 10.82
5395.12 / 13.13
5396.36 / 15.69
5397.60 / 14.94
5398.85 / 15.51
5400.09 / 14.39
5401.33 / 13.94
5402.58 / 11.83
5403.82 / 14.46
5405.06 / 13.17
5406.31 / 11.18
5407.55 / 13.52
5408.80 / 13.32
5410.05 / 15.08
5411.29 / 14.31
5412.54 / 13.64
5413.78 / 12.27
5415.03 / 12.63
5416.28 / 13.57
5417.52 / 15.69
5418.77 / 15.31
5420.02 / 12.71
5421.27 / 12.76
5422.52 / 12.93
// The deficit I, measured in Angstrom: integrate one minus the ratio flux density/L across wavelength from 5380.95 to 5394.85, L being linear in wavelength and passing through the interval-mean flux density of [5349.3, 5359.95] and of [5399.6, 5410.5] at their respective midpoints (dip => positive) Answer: -0.34 Angstrom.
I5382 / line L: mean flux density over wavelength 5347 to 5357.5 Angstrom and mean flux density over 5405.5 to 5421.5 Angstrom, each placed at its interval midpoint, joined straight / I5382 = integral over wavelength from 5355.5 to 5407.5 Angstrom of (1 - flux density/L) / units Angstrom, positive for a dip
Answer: -1.9 Angstrom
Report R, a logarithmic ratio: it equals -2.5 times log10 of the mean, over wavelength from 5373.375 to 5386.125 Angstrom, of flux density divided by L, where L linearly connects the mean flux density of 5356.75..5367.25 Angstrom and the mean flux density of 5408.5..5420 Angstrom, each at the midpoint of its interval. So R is 0.06 mag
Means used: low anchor 14.6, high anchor 13.9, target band 13.7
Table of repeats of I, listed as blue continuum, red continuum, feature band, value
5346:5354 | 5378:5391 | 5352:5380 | -1.2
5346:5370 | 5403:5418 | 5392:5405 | -0.3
